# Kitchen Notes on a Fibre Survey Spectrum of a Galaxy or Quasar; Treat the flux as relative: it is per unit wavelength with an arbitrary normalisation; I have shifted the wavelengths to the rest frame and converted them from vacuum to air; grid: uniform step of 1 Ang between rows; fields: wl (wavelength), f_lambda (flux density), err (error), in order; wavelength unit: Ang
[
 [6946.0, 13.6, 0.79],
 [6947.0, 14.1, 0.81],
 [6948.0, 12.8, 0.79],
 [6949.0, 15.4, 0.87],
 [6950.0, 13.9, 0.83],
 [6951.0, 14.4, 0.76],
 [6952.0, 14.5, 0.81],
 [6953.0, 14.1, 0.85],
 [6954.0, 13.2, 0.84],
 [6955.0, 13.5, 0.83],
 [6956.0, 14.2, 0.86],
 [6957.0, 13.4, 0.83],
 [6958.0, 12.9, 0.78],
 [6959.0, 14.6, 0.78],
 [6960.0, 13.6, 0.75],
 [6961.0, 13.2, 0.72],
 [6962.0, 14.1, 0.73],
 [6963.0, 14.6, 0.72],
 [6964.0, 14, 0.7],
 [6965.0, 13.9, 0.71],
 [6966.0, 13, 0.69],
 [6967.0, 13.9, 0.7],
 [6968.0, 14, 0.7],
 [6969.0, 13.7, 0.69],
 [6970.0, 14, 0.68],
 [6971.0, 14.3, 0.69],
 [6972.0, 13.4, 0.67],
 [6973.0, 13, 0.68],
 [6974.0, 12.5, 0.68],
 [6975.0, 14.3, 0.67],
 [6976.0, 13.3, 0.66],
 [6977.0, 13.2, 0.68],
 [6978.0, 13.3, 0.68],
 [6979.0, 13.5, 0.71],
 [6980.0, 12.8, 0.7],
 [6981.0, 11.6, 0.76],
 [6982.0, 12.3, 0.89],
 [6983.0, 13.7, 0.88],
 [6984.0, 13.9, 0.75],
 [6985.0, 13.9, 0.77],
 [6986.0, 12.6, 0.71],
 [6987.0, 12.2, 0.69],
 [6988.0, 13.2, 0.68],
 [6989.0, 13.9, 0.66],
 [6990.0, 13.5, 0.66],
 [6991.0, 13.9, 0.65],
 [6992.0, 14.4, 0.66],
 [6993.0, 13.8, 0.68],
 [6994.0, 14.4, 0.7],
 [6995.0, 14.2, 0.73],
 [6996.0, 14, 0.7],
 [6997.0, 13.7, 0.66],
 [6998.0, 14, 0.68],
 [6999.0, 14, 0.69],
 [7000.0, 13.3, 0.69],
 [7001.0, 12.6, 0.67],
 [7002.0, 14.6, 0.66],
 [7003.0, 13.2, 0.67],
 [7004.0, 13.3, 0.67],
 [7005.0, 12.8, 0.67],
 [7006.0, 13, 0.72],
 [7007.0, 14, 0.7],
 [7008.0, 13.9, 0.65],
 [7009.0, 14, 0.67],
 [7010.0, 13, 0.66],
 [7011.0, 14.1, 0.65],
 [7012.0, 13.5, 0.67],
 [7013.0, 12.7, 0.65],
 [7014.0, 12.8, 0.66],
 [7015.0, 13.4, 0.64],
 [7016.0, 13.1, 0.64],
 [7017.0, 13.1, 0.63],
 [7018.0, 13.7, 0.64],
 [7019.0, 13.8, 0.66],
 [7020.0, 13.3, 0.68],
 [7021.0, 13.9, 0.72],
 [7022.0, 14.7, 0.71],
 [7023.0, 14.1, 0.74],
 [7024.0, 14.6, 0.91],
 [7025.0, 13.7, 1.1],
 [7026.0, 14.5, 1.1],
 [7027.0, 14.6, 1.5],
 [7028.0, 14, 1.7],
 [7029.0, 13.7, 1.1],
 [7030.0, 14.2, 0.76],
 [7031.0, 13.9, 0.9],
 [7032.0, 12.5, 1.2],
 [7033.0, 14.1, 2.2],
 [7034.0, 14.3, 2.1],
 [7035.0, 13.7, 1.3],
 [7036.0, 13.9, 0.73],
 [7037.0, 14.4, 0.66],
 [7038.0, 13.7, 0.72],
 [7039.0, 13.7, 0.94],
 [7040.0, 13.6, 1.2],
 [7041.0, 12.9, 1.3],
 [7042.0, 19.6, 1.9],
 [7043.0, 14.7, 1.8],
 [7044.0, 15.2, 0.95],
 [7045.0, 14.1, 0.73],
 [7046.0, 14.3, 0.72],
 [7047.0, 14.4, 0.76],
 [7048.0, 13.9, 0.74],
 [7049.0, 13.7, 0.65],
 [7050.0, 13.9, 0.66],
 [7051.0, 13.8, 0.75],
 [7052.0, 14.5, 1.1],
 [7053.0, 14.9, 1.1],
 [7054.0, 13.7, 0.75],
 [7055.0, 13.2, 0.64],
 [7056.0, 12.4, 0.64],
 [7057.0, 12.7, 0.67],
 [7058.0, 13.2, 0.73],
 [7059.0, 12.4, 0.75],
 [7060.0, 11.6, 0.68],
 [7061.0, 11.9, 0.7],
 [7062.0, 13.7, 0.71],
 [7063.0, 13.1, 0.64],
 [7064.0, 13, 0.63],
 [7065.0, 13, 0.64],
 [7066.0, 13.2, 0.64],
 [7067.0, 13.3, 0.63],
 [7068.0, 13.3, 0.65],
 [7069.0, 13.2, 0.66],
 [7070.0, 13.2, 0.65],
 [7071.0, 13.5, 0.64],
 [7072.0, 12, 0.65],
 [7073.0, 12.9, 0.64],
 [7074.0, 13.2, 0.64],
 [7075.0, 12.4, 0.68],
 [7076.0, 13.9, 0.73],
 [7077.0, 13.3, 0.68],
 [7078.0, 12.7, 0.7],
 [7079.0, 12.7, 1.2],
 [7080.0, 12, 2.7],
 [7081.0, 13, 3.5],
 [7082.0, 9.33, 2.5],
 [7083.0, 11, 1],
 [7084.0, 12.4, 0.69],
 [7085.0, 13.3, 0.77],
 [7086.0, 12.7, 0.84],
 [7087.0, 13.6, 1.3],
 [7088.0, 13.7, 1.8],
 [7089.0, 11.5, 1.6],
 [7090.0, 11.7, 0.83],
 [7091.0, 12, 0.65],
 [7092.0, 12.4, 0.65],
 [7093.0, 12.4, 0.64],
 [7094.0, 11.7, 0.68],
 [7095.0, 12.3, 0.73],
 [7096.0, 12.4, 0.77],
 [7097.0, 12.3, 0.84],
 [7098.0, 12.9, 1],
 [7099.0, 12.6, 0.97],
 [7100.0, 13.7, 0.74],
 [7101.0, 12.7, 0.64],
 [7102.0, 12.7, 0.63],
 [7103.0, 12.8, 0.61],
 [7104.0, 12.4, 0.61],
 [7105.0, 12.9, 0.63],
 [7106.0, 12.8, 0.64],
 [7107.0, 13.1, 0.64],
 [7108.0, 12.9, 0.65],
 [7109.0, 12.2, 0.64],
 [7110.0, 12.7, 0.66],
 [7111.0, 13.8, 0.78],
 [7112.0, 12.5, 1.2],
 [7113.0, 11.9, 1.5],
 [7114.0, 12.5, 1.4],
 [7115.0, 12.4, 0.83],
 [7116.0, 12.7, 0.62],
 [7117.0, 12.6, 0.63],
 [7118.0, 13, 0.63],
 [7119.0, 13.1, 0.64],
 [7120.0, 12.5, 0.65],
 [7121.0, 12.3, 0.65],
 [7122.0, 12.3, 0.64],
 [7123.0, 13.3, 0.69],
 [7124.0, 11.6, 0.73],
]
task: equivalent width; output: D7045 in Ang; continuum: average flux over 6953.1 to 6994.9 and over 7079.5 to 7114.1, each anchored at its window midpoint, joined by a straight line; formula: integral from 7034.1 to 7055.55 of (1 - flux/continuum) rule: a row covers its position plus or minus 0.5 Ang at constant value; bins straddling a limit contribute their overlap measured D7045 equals -2.2 Ang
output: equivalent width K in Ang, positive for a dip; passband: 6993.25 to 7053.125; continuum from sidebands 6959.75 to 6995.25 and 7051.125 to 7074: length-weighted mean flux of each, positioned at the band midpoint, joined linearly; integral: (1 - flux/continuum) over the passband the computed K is -2.8 Ang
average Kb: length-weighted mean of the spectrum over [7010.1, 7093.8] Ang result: 13.4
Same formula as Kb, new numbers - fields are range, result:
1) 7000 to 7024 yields 13.5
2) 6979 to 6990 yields 13.1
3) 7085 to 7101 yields 12.6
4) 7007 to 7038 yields 13.8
